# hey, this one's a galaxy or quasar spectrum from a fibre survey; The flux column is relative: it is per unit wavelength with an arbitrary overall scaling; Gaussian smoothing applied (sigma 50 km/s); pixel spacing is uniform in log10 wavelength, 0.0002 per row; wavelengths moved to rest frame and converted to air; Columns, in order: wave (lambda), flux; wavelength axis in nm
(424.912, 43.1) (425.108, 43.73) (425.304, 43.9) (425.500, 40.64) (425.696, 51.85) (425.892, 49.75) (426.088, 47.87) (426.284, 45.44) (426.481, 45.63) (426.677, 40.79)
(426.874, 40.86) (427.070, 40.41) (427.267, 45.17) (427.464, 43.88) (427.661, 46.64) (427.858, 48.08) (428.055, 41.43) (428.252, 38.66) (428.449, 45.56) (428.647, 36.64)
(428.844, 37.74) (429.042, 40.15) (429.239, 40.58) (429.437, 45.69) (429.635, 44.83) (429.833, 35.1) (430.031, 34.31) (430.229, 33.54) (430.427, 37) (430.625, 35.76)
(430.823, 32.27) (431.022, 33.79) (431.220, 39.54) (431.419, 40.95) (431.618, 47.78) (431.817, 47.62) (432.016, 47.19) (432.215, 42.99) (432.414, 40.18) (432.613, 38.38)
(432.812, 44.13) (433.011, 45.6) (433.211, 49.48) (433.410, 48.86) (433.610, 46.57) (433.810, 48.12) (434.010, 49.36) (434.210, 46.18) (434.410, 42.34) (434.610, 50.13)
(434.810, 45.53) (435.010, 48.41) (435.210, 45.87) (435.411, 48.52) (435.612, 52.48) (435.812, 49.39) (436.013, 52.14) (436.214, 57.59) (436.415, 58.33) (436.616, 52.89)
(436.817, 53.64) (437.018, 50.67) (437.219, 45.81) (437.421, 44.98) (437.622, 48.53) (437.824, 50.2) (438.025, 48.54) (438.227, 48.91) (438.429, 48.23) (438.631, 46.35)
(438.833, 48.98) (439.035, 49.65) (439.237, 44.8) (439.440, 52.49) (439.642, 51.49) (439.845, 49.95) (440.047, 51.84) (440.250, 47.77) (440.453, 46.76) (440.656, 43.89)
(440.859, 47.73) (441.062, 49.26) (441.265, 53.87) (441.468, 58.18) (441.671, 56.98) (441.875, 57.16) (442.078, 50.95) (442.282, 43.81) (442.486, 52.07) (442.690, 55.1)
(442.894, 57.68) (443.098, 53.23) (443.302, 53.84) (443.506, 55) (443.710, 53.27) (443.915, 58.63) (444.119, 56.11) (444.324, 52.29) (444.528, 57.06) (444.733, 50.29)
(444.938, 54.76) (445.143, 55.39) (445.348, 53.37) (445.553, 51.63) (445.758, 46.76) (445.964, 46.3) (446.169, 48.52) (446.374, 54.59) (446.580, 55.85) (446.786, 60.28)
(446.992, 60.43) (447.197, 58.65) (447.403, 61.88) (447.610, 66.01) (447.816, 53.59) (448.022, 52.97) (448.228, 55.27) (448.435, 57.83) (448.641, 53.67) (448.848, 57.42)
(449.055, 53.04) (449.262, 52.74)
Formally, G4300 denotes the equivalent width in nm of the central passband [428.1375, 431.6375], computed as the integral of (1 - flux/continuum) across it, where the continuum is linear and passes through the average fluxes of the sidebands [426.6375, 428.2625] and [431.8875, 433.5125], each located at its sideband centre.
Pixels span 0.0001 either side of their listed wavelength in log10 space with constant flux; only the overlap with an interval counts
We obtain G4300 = 0.413 nm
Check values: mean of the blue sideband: 43.2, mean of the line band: 38.7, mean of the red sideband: 44.7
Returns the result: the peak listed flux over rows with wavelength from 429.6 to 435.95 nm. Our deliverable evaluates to 52.48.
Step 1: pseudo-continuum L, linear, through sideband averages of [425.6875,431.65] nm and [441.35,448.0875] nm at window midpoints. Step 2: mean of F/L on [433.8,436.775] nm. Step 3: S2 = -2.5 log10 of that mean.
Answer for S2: -0.07 mag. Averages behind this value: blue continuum 41.3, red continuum 54.6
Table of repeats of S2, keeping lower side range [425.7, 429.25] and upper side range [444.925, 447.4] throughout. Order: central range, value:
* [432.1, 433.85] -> 0.04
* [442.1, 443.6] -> -0.01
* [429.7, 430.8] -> 0.26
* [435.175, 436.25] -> -0.06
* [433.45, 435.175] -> 0.01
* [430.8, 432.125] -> 0.10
